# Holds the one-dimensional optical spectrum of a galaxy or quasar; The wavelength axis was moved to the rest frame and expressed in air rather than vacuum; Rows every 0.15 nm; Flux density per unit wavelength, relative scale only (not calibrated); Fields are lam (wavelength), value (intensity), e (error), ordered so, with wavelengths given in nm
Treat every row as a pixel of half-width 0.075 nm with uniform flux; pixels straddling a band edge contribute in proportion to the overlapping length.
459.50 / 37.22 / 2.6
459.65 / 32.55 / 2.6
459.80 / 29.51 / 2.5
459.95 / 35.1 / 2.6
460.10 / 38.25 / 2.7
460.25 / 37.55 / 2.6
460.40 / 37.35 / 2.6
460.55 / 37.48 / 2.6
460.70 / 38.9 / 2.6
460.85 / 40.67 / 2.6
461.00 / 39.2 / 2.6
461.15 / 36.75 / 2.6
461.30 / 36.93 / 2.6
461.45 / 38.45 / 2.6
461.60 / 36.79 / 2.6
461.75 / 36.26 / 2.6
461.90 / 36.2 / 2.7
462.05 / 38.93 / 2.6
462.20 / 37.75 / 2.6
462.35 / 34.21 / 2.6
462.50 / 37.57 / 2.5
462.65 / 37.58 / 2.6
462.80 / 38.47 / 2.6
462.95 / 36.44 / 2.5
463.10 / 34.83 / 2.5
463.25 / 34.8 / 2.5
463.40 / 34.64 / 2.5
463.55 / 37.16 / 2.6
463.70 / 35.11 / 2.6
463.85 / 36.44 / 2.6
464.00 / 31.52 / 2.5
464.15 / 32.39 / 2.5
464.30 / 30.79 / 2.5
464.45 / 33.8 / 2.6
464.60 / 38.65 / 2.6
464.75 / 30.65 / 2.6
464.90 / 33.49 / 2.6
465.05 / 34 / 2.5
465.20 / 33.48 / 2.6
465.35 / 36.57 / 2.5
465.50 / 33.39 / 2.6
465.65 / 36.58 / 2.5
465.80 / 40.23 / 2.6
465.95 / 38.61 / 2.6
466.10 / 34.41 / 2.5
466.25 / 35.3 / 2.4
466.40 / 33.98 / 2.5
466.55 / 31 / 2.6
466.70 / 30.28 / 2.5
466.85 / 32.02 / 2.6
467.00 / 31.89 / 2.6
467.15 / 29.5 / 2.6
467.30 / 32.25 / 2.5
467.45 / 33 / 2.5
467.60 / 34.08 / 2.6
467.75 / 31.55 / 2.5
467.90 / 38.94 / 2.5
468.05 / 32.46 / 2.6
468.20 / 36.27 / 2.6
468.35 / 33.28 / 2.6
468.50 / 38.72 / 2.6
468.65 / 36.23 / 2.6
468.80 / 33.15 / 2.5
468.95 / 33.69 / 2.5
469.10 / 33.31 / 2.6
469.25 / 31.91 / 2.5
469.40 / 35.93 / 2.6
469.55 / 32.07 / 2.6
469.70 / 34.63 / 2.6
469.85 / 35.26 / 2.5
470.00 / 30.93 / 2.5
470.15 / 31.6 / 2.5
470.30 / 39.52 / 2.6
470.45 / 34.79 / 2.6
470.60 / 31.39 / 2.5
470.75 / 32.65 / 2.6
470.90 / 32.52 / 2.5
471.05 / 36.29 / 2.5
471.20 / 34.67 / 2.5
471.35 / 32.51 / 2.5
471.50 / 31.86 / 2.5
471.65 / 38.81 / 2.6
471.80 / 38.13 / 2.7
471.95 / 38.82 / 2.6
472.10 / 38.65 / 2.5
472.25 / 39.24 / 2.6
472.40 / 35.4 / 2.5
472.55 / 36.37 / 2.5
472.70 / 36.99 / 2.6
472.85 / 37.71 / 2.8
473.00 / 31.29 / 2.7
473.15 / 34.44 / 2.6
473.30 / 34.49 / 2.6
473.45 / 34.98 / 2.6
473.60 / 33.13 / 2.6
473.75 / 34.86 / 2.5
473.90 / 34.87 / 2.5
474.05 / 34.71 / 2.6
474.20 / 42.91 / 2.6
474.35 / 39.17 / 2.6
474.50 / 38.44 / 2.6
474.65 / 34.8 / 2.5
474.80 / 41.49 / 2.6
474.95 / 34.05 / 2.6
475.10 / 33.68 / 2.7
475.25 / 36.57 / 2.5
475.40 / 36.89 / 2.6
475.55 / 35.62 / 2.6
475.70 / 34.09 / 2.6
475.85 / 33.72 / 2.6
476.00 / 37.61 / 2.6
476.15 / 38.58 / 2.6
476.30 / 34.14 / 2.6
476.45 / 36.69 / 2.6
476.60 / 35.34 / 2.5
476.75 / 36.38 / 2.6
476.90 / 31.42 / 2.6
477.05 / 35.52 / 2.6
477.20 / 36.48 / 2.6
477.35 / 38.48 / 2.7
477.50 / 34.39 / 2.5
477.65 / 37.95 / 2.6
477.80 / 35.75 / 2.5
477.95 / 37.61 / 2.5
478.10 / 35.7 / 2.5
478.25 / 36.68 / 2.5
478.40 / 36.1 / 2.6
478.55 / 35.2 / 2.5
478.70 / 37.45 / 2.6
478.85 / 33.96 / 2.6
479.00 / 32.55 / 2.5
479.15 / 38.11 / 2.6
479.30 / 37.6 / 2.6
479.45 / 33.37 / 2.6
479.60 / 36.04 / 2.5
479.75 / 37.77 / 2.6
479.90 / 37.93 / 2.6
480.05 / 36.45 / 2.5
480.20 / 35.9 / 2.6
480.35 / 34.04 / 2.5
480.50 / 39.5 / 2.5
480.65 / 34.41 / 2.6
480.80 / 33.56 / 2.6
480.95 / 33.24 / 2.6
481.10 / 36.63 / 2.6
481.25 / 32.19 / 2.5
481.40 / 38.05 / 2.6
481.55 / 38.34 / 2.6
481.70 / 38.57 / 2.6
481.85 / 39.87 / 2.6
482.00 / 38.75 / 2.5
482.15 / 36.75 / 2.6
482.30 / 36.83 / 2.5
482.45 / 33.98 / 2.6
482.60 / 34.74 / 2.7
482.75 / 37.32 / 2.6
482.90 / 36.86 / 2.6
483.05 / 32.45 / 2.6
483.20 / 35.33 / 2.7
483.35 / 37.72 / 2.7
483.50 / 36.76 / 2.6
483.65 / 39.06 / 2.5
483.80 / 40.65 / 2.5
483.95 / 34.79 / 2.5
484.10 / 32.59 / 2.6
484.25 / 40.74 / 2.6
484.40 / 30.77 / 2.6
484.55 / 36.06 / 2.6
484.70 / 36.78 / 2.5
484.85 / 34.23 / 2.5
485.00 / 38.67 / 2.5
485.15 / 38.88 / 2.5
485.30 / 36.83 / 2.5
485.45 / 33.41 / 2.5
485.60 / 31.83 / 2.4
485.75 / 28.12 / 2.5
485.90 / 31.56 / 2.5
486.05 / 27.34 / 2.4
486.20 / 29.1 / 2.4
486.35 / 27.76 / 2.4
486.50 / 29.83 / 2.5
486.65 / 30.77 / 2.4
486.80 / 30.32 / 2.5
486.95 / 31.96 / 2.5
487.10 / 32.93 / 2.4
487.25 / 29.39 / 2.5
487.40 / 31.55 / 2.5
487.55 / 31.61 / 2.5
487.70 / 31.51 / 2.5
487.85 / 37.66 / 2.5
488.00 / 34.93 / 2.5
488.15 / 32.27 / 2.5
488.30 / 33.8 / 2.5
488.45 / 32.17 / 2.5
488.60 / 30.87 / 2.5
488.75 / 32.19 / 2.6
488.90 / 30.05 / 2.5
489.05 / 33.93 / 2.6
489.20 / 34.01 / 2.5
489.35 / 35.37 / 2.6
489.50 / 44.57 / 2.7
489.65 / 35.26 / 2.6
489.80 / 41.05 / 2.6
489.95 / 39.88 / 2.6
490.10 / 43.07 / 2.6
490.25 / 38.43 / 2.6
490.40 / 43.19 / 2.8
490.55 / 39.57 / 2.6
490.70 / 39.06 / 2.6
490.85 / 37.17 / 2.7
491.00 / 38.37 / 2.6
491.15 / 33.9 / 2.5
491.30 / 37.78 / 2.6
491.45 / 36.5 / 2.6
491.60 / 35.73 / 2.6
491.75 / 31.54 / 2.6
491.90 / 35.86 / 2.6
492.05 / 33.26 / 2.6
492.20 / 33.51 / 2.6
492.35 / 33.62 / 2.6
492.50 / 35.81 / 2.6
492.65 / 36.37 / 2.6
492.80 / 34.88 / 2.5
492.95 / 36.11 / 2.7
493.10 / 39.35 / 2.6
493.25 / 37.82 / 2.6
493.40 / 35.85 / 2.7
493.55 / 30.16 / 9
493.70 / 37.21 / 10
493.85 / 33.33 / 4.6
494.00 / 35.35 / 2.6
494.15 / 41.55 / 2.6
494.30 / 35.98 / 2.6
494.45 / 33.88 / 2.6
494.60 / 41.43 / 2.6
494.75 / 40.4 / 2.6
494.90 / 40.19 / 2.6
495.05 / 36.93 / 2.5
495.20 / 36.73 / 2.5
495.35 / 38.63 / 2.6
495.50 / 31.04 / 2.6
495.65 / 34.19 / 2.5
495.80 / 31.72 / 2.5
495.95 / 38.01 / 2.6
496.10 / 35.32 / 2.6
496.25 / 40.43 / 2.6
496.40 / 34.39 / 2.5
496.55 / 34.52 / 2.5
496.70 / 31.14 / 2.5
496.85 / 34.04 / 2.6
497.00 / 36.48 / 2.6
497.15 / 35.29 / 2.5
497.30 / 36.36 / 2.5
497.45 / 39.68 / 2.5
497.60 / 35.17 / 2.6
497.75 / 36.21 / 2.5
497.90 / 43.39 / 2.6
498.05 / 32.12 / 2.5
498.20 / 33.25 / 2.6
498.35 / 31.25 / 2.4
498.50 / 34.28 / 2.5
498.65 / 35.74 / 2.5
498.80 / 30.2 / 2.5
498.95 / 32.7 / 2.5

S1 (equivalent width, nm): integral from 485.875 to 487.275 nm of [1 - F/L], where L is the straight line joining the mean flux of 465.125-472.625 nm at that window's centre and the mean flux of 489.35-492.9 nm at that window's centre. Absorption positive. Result 0.254 nm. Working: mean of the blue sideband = 34.6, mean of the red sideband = 37.3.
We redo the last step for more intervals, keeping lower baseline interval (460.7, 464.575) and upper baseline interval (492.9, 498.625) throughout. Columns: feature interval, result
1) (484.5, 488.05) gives 0.344 nm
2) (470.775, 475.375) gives 0.017 nm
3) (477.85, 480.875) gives 0.011 nm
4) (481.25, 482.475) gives -0.046 nm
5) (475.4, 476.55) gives 0.010 nm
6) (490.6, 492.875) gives 0.029 nm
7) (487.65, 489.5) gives 0.121 nm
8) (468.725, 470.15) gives 0.112 nm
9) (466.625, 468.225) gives 0.149 nm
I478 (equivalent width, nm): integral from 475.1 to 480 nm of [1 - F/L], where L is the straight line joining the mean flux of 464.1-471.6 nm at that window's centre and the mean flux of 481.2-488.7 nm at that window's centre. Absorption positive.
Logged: -0.26 nm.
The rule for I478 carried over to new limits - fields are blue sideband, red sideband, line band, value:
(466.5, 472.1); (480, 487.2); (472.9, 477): -0.166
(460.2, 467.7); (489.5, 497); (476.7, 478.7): -0.005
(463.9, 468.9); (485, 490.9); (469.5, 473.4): -0.113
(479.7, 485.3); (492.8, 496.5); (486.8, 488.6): 0.193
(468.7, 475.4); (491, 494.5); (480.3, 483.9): -0.109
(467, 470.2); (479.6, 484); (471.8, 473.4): -0.085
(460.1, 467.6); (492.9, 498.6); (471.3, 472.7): -0.046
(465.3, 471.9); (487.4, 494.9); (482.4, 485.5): -0.060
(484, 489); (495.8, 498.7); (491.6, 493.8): -0.049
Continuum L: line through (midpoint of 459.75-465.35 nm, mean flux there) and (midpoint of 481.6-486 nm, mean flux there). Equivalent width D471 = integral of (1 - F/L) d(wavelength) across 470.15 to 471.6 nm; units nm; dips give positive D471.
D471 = 0.08 nm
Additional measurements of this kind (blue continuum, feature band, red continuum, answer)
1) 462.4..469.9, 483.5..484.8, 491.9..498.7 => -0.041 nm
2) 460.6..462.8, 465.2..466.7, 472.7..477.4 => 0.076 nm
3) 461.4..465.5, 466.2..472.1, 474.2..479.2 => 0.280 nm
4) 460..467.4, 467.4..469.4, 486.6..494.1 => 0.057 nm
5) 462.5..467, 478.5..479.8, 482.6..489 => -0.070 nm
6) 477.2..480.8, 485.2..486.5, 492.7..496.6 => 0.194 nm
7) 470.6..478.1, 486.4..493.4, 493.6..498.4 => 0.170 nm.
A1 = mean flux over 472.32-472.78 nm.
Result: 36.3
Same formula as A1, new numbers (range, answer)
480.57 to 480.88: 34.1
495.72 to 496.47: 36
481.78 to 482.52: 37.2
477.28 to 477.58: 36.4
